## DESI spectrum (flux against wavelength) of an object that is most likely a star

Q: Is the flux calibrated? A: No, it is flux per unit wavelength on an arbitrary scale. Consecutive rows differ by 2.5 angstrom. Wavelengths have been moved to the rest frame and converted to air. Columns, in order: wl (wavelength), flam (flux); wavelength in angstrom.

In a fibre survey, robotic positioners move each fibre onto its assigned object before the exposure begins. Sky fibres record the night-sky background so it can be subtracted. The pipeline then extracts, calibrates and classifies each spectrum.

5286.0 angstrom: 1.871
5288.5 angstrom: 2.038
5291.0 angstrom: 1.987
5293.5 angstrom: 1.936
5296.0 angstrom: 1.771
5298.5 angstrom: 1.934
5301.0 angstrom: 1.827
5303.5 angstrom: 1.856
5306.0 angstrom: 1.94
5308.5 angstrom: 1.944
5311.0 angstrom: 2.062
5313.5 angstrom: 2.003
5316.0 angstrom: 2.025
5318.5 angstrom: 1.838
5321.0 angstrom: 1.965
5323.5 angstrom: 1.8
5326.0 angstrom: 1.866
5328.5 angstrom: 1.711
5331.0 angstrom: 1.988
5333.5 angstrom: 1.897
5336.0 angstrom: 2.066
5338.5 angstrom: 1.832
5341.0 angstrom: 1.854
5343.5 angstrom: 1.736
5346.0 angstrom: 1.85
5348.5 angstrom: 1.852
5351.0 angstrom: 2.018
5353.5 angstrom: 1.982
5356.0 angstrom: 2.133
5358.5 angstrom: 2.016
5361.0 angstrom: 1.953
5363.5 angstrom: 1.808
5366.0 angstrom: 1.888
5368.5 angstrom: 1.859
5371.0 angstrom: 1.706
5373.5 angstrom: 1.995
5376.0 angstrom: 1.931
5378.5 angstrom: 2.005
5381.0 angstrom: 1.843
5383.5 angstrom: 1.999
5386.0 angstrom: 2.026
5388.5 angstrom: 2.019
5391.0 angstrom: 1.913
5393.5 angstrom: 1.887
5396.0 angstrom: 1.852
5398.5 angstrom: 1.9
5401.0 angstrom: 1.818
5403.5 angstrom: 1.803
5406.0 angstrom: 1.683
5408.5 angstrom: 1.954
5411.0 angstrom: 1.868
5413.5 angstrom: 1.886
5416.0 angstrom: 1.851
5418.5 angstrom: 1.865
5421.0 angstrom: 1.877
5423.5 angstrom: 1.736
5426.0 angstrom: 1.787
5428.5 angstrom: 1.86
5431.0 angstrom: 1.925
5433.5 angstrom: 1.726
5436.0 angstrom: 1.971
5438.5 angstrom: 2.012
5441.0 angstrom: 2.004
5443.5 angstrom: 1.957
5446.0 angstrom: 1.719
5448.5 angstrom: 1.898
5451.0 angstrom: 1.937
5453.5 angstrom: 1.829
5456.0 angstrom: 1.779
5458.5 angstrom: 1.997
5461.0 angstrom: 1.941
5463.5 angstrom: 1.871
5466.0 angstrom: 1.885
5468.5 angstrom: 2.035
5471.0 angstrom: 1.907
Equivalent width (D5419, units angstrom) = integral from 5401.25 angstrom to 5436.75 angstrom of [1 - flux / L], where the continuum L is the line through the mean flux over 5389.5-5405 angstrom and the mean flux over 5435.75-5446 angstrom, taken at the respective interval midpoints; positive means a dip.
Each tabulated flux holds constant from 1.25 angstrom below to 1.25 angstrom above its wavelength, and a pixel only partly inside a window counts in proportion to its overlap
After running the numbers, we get 1.27 angstrom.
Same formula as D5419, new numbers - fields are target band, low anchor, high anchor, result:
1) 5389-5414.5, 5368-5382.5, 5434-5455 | 0.5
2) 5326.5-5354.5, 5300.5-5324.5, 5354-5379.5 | 0.6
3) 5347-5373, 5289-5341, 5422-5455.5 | -0.3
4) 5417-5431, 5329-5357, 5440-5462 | 0.5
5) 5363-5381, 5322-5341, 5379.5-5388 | 0.6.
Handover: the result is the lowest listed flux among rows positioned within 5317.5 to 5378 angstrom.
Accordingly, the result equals 1.706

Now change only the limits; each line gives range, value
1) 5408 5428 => 1.736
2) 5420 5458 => 1.719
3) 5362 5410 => 1.683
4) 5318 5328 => 1.8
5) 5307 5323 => 1.838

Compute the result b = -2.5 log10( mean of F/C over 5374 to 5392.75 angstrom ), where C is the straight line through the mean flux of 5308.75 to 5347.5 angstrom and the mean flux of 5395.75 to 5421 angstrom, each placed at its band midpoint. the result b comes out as -0.05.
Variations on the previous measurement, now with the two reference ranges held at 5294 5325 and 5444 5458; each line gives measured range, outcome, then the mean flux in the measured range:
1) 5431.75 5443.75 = -0.04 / 1.93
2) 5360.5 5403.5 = -0.01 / 1.9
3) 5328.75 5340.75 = -0.01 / 1.92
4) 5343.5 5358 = -0.03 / 1.95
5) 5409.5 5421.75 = 0.00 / 1.87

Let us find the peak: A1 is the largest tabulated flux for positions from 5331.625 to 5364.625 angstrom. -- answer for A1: 2.133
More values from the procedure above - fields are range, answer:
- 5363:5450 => 2.026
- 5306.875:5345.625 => 2.066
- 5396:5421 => 1.954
